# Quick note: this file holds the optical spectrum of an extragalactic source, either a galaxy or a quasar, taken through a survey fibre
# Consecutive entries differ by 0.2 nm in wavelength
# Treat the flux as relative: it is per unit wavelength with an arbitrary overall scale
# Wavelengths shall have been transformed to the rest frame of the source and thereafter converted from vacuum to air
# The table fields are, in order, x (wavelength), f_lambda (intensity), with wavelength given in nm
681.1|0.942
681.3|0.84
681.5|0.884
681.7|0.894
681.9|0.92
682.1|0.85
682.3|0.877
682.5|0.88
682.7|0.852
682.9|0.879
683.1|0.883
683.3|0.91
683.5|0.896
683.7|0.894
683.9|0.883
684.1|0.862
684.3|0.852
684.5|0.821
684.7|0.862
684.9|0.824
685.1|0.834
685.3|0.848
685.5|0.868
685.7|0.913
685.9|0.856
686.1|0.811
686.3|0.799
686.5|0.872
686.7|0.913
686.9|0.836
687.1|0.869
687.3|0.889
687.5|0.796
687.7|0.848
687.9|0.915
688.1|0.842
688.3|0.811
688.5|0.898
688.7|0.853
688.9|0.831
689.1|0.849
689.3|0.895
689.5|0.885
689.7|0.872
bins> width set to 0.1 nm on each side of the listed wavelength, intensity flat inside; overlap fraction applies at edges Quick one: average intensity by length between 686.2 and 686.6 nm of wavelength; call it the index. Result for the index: 0.835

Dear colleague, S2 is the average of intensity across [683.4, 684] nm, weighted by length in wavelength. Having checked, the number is 0.891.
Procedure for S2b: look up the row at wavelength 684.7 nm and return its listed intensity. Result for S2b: 0.862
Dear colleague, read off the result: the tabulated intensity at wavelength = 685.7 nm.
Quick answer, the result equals 0.913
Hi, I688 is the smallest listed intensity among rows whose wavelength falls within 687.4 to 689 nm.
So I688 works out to 0.796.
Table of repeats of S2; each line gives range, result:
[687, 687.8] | 0.851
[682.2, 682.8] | 0.87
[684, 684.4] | 0.857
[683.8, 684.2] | 0.872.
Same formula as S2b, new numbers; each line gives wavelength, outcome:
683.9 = 0.883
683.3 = 0.91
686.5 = 0.872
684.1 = 0.862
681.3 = 0.84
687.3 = 0.889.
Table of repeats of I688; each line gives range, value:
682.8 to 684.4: 0.852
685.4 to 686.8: 0.799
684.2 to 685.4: 0.821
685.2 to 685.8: 0.848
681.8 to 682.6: 0.85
